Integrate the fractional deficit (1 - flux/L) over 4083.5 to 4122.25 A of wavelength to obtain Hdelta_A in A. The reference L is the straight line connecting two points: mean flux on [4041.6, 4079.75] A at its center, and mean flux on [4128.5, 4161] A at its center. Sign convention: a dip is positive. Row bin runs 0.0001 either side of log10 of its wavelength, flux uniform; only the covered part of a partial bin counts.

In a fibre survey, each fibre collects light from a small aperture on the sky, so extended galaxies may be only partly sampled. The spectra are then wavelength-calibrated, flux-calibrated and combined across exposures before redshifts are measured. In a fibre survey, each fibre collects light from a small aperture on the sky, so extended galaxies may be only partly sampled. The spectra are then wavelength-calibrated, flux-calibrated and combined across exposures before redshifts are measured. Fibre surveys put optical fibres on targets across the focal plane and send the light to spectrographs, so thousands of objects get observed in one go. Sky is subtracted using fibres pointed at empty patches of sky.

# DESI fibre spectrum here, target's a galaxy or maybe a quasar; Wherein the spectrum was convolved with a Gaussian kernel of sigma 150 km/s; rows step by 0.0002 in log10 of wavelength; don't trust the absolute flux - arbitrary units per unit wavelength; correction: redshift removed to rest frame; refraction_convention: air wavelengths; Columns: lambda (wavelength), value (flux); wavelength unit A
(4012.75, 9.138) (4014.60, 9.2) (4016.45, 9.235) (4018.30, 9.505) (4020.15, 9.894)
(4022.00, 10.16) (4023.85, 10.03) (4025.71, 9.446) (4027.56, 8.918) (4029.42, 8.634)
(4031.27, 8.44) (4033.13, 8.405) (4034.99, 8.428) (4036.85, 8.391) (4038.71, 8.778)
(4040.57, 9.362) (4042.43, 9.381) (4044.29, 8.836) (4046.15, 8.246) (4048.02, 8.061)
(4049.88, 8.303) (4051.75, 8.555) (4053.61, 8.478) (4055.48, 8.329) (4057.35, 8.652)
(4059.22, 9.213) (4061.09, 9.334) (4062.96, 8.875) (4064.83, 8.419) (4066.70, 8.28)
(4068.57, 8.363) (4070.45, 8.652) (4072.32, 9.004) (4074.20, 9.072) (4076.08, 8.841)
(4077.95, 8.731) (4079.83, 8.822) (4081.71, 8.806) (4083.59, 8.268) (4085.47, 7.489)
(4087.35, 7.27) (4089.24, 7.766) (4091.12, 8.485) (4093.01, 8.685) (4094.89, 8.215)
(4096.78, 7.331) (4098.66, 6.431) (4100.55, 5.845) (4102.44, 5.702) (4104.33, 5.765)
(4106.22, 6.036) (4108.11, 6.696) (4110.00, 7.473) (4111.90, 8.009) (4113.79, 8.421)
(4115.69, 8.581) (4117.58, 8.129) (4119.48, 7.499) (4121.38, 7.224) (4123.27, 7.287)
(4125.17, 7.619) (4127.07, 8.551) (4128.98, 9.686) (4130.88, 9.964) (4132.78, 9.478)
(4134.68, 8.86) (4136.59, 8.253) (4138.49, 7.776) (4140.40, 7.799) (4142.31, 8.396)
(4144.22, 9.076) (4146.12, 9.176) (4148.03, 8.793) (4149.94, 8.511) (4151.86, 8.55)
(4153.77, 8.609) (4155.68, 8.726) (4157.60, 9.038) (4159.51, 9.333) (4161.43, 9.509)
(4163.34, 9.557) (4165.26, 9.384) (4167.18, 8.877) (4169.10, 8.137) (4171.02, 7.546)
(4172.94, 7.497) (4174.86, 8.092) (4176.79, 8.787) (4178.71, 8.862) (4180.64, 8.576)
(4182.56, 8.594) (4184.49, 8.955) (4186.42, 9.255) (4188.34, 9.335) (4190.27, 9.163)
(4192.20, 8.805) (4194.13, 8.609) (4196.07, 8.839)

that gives 6.1 A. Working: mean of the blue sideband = 8.68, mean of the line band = 7.38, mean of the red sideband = 8.82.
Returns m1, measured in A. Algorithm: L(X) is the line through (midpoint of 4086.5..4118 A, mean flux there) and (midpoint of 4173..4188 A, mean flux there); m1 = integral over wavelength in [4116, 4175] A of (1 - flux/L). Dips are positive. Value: -3.5 A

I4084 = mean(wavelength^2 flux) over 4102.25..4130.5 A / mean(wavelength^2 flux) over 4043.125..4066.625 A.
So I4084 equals 0.91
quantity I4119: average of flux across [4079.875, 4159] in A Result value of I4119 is 8.03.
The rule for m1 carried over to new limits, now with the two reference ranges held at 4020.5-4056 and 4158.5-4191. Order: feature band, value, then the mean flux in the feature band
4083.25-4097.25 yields 1.37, 7.94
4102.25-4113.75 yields 2.60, 6.82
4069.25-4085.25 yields 0.19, 8.71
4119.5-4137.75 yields 0.66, 8.49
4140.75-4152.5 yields 0.12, 8.7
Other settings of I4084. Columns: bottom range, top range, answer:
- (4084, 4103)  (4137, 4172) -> 1.22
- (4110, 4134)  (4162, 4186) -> 1.06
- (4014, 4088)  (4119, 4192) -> 1.04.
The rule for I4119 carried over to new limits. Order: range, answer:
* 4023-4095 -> 8.62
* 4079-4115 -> 7.45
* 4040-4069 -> 8.67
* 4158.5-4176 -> 8.66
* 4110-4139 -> 8.34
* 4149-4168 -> 9.01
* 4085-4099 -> 7.77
